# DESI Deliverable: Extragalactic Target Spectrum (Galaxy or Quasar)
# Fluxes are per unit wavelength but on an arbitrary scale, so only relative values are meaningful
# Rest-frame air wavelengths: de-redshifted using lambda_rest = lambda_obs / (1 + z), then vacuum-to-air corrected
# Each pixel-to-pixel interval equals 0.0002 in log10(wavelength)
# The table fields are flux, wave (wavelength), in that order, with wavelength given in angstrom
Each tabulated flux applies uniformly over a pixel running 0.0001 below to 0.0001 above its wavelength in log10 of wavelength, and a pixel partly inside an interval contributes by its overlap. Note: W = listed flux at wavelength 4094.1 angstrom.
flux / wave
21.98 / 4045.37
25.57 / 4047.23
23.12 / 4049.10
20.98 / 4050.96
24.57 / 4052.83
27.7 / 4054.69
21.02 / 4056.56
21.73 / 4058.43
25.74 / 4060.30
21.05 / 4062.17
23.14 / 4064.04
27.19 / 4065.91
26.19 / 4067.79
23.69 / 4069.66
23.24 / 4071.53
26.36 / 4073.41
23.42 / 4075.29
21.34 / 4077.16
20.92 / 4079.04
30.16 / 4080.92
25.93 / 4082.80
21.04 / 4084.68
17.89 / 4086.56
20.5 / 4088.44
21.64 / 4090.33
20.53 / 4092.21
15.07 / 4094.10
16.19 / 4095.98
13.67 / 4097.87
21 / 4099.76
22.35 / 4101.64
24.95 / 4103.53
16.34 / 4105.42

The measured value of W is 15.07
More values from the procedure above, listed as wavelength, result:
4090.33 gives 21.64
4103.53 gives 24.95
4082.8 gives 25.93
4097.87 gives 13.67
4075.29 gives 23.42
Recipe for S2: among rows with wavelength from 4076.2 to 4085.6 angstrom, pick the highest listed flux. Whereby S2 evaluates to 30.16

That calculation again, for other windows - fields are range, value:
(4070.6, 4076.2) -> 26.36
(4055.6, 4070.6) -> 27.19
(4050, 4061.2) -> 27.7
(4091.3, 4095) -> 20.53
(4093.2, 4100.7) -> 21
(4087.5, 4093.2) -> 21.64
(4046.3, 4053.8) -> 25.57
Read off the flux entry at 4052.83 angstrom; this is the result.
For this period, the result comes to 24.57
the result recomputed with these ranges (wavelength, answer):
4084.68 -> 21.04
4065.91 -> 27.19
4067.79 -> 26.19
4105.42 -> 16.34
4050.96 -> 20.98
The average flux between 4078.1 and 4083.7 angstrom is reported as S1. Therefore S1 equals 25.7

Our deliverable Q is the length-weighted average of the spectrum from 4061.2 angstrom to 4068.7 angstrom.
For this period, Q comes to 24.4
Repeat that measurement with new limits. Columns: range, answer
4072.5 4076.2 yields 24.9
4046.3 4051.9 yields 23.2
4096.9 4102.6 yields 19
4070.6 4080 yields 23.1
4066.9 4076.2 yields 24.6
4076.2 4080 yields 21.2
